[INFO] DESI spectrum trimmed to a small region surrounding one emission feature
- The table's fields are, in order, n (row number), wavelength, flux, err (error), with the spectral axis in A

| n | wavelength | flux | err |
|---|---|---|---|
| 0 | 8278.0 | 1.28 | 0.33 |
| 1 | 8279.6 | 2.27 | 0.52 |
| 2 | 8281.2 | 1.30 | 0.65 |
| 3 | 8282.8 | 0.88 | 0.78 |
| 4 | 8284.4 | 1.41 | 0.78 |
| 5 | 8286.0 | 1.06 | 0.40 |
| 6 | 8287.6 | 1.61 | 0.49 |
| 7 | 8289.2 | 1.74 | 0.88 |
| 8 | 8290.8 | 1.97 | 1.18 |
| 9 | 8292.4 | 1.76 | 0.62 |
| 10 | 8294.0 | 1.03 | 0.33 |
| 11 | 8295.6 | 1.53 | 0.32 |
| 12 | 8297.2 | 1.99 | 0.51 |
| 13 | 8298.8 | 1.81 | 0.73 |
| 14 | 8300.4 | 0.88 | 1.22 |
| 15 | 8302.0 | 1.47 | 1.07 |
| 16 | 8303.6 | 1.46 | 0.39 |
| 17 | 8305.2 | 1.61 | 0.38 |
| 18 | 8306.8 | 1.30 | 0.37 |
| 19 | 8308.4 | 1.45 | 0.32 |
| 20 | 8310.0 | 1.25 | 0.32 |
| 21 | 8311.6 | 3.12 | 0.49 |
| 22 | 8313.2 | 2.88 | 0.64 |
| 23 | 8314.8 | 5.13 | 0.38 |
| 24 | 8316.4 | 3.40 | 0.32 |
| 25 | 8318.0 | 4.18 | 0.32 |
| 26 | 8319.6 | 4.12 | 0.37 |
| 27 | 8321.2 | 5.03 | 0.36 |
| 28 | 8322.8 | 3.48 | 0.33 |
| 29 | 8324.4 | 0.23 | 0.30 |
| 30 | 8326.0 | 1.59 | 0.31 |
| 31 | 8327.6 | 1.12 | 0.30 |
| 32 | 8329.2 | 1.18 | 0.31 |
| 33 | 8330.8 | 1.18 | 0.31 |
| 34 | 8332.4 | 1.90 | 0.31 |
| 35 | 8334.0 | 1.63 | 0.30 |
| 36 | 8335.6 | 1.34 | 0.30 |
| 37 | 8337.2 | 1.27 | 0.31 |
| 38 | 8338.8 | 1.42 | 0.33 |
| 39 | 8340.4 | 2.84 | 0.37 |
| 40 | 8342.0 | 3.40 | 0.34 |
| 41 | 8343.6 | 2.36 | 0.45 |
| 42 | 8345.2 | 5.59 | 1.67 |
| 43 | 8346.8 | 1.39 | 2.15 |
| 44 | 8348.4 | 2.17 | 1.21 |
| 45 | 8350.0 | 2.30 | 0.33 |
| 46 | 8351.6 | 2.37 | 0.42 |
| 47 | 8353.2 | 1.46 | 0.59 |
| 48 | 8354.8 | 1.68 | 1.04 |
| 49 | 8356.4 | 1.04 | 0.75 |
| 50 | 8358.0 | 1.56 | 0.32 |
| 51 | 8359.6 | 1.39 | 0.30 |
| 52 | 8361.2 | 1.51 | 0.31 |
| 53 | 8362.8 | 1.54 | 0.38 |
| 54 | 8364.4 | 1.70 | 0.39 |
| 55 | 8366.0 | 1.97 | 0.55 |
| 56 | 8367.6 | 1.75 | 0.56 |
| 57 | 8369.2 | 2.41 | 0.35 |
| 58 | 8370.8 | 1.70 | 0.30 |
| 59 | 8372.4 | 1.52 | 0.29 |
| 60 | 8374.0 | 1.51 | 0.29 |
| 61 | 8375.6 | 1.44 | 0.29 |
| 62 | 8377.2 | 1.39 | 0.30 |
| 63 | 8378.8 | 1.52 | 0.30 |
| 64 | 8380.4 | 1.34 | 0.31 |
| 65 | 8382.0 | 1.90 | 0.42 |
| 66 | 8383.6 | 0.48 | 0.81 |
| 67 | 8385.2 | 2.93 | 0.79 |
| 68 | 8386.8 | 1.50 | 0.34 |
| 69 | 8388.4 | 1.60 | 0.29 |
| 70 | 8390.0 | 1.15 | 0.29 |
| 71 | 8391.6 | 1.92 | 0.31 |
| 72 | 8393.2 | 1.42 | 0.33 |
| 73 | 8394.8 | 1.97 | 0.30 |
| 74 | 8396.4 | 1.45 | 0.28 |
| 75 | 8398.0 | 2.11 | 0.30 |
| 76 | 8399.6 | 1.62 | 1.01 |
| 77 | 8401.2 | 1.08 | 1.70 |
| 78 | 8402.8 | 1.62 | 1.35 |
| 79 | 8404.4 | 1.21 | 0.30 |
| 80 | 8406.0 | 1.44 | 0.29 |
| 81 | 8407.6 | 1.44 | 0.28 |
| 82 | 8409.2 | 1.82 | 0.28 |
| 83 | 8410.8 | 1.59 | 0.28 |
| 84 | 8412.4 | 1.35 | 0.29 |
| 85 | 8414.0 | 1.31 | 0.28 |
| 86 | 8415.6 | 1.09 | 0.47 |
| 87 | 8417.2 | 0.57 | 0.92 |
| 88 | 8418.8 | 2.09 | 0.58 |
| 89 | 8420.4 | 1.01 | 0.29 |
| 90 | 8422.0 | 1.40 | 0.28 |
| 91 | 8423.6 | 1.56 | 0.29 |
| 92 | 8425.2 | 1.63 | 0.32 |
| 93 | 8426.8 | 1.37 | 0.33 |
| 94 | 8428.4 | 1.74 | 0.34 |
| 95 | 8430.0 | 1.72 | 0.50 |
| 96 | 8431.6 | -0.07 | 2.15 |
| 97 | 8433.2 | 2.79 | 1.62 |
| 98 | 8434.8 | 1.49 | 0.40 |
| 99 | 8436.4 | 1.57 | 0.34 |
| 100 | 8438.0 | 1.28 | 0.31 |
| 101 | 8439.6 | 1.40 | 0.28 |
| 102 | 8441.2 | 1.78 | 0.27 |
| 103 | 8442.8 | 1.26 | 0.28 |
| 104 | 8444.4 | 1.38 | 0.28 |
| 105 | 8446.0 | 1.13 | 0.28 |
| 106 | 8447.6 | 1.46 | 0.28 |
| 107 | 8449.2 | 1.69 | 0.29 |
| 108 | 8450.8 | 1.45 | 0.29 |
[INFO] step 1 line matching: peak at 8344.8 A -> [N II] 6583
